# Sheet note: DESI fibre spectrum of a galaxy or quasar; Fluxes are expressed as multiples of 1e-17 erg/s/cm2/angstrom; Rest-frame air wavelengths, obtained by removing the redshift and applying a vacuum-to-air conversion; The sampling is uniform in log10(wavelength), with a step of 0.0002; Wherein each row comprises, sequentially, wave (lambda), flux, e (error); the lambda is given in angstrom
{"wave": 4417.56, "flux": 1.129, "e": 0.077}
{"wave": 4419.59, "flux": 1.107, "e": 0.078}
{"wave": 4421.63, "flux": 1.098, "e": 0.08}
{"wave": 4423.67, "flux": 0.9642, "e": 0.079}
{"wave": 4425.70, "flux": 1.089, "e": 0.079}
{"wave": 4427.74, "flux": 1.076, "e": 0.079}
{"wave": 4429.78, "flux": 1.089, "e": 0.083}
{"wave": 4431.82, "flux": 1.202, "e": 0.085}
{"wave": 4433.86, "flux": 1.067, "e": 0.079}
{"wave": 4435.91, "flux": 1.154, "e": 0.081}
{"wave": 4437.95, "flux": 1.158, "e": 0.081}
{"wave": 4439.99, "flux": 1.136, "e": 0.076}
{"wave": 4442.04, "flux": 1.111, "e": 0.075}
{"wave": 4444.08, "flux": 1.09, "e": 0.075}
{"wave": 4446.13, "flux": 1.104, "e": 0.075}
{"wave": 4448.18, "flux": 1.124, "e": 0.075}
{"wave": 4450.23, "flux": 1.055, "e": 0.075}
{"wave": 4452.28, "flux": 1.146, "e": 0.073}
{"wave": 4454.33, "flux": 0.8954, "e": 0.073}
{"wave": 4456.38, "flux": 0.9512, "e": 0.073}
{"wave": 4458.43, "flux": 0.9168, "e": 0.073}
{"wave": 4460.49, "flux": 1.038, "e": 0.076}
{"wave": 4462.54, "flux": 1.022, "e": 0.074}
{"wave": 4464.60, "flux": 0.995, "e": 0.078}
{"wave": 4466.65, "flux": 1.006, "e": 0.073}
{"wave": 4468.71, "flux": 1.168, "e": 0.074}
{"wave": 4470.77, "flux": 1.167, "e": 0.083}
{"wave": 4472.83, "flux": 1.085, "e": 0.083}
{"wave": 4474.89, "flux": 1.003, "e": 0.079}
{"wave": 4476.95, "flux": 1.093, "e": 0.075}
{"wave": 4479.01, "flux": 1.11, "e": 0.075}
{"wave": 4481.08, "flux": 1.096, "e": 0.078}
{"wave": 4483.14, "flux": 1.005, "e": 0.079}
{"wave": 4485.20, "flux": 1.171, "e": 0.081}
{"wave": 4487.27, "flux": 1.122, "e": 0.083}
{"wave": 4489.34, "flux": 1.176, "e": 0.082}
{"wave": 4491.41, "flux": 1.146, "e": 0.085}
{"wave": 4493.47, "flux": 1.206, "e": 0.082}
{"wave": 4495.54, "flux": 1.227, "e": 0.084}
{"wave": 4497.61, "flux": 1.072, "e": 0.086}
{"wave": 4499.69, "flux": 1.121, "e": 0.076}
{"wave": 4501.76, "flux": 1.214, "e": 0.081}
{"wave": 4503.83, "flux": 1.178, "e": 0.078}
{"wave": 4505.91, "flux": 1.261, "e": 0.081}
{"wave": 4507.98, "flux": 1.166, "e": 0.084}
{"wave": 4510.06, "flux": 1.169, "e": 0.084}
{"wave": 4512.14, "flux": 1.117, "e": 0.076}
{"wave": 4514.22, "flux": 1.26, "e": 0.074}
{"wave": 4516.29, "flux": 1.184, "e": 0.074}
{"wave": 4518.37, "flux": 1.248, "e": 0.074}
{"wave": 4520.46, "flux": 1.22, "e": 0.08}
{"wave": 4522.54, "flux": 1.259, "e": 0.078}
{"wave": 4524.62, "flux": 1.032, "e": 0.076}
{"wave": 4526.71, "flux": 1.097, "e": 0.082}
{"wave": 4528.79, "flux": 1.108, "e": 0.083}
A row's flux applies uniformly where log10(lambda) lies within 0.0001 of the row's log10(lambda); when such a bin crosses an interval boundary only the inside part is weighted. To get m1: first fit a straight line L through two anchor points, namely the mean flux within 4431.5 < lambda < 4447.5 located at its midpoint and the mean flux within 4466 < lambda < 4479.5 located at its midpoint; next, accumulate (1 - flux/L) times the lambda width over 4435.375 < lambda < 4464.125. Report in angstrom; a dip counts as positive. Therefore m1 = 1.4 angstrom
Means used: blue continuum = 1.12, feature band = 1.06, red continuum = 1.09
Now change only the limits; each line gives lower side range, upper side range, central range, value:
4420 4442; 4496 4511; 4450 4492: 2.8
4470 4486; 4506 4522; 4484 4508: -0.5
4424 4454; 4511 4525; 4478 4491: 0.5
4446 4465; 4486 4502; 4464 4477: 0.0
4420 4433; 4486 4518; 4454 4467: 1.7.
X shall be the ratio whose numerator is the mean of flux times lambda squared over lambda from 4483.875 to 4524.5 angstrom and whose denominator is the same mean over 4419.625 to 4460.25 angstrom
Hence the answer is 1.13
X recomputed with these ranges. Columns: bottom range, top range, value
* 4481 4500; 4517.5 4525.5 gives 1.06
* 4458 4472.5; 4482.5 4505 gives 1.11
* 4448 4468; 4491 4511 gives 1.18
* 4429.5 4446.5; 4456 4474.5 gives 0.94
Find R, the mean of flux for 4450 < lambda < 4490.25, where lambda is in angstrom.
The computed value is 1.06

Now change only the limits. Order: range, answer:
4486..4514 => 1.17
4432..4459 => 1.08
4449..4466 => 1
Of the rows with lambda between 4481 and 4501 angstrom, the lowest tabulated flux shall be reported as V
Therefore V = 1.005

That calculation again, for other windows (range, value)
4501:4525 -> 1.032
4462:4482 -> 0.995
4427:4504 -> 0.8954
